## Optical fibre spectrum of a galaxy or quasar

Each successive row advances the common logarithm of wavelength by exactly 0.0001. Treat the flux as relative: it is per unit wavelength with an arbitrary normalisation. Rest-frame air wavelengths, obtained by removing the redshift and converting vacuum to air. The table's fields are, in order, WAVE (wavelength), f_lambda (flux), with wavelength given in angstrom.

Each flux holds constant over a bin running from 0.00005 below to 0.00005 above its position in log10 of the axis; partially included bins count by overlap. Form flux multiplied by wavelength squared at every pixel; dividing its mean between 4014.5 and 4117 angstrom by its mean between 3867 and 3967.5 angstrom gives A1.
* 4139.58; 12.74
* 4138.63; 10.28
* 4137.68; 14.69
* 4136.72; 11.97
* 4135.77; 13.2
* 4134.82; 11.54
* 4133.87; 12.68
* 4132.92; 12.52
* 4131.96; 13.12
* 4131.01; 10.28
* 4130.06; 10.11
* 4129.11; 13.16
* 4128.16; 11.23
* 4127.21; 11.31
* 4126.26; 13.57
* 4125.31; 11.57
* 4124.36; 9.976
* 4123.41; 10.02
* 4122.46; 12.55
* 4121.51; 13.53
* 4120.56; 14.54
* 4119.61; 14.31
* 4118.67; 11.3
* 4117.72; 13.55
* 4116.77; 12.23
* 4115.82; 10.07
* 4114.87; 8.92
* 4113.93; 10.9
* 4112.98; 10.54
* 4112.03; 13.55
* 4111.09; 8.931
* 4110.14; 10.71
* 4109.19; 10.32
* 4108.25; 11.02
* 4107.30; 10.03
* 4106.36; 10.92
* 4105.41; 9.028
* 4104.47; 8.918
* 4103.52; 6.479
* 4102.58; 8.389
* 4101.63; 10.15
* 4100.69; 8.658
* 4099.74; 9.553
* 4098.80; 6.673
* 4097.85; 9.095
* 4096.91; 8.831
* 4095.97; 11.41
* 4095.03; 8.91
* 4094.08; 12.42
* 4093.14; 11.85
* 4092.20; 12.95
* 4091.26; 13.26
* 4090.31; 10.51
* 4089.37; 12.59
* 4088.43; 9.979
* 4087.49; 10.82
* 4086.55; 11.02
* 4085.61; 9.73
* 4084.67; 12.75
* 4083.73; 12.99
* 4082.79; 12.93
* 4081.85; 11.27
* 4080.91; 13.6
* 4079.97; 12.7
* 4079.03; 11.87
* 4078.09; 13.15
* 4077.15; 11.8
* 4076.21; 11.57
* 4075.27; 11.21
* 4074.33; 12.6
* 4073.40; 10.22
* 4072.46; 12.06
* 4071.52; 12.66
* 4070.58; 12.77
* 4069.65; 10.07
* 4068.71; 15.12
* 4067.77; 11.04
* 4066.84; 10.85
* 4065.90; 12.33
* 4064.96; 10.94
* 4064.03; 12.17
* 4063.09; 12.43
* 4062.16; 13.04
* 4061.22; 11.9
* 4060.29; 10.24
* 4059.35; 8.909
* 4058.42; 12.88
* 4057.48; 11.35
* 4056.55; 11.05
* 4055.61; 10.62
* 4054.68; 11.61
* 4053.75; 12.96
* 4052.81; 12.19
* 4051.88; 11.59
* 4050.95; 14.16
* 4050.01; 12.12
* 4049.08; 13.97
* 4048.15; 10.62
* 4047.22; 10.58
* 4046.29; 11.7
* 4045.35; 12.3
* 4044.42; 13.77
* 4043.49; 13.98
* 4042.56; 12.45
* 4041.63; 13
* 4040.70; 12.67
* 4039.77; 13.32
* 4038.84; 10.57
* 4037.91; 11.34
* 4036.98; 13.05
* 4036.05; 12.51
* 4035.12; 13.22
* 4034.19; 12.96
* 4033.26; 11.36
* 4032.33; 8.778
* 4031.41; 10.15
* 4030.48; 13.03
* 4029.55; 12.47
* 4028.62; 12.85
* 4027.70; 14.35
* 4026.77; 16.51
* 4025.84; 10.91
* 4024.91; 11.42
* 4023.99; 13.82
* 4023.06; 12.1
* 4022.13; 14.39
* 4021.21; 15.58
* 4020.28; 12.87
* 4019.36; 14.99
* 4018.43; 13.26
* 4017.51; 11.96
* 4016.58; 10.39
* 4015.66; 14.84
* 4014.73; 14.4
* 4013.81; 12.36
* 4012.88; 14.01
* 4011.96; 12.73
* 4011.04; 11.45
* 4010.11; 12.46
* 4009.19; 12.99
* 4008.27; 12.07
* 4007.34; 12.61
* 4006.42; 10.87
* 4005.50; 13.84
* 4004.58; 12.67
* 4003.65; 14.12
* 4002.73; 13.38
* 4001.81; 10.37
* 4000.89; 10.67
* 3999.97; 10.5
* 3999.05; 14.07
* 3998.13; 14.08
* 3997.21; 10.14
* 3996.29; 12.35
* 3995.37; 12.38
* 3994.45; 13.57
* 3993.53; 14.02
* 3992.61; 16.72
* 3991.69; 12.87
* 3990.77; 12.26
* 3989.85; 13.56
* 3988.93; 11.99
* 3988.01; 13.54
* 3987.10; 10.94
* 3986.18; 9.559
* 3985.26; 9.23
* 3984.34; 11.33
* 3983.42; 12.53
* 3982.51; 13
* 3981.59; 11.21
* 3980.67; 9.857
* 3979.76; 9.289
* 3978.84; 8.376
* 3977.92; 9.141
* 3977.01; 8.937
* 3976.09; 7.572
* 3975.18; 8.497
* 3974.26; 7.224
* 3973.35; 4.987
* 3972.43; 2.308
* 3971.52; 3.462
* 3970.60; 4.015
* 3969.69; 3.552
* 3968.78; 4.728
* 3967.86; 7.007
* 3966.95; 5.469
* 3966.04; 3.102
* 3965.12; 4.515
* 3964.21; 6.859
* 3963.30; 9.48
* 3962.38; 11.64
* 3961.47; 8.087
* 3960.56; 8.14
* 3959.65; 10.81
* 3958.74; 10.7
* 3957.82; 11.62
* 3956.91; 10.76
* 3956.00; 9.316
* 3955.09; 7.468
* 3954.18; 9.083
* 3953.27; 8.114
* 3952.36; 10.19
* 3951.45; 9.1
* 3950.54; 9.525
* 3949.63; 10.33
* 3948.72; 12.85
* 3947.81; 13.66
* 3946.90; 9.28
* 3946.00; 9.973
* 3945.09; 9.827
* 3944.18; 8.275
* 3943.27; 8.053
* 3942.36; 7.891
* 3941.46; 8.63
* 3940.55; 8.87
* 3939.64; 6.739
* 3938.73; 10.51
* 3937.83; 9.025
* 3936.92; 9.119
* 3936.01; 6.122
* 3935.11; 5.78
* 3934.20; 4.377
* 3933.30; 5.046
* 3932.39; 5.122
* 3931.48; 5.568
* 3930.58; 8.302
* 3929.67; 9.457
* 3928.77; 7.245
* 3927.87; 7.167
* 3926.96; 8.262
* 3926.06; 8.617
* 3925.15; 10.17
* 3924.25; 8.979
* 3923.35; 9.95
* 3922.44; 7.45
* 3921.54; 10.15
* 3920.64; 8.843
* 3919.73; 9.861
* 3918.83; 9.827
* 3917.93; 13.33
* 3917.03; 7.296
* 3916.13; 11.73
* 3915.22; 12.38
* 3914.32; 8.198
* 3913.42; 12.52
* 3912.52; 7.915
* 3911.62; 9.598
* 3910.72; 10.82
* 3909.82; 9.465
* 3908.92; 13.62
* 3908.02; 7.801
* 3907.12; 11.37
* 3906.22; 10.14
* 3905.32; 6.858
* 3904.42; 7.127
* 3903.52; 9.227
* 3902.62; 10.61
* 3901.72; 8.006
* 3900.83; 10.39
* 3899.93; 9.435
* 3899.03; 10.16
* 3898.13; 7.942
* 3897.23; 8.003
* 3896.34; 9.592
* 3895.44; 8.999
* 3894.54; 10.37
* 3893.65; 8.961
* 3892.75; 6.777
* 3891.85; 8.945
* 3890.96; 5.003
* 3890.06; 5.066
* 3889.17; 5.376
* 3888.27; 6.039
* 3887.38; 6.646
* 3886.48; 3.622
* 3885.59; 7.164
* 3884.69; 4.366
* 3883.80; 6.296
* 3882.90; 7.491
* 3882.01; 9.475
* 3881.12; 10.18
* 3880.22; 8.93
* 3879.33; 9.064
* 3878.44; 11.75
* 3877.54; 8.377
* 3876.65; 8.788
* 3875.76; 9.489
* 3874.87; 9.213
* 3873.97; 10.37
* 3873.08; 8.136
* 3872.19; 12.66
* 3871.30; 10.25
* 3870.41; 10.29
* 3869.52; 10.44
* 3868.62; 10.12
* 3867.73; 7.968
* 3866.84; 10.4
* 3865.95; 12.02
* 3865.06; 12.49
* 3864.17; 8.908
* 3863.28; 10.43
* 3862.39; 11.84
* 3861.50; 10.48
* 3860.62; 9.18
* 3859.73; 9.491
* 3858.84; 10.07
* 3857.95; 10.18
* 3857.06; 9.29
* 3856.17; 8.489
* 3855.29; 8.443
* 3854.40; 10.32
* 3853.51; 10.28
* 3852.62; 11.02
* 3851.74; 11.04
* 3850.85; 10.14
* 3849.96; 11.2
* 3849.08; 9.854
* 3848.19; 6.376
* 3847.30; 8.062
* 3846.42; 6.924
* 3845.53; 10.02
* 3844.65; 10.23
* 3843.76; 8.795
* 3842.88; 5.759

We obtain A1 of 1.4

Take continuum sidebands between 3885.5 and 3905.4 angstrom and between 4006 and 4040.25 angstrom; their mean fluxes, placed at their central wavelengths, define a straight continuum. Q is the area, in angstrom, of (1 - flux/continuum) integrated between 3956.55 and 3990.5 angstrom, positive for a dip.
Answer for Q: 7.1 angstrom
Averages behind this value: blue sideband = 7.87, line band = 8.58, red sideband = 12.7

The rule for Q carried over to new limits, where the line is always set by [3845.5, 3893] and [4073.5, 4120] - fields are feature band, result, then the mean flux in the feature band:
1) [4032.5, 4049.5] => -3.0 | 12.3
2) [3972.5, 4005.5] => -3.9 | 11.2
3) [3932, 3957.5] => 2.5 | 8.71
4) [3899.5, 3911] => -0.4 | 9.59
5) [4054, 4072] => -1.8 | 11.7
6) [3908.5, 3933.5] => 0.6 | 9.21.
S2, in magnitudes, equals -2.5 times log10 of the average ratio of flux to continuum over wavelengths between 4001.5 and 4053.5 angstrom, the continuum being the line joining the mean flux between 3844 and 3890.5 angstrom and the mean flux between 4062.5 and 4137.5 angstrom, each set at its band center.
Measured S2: -0.186 mag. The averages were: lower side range 9.13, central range 12.7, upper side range 11.4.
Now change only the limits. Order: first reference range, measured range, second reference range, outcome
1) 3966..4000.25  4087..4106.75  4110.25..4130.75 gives 0.130 mag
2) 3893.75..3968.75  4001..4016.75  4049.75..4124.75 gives -0.246 mag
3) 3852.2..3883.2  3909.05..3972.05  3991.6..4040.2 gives 0.297 mag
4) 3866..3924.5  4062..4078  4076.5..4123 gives -0.112 mag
